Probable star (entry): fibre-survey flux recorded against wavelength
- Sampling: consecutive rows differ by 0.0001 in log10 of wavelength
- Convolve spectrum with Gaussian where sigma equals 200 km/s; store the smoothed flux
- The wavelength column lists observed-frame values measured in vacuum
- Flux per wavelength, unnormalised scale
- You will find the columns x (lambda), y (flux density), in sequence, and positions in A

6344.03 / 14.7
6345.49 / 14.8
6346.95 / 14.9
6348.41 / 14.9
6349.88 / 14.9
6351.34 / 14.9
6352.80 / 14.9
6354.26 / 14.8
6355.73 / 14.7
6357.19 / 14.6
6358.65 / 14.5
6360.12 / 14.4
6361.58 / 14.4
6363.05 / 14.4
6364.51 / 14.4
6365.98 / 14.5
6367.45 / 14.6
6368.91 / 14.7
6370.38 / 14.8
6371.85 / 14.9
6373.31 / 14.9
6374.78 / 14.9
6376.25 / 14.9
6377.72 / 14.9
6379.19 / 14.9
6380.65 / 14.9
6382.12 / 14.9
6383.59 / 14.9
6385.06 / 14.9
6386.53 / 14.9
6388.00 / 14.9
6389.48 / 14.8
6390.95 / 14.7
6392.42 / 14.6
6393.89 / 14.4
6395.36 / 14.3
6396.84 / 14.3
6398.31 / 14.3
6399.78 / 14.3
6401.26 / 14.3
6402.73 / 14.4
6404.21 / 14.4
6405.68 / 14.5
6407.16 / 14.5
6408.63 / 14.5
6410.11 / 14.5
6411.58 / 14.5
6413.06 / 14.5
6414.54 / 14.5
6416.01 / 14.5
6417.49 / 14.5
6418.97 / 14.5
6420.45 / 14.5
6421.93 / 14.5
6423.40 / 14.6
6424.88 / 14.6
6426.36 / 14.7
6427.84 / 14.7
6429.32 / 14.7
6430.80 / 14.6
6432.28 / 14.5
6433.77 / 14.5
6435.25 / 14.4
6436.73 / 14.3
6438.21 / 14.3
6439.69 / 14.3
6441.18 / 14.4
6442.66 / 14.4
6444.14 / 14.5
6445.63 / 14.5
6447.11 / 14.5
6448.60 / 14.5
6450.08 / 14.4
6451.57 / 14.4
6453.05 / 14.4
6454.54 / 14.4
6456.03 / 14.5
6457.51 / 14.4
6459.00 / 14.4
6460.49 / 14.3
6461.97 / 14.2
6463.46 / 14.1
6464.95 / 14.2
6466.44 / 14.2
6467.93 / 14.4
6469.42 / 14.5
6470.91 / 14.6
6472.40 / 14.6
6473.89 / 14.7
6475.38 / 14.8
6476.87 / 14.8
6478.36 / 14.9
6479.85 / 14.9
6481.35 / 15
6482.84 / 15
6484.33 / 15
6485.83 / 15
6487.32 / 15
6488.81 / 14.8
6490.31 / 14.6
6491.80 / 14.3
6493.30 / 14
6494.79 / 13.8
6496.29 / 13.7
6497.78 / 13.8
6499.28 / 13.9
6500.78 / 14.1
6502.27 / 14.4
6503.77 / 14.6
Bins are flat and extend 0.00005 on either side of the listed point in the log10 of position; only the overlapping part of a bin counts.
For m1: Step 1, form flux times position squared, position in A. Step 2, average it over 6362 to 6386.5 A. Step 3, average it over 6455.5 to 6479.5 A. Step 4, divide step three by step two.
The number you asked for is 1.0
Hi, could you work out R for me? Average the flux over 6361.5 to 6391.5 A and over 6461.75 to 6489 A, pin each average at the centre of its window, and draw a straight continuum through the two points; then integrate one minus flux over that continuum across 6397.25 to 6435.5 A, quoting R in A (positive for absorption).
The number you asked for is 0.6 A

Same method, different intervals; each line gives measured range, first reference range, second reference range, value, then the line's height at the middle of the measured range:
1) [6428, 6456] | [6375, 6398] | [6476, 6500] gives 0.34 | 14.6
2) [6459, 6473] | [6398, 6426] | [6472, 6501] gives 0.17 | 14.5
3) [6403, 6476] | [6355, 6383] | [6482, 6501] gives 0.29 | 14.5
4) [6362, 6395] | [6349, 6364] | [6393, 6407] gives -0.57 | 14.5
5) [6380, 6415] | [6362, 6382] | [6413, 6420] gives 0.08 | 14.6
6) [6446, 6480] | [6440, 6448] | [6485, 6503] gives -0.22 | 14.4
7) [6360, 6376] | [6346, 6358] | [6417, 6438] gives 0.13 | 14.8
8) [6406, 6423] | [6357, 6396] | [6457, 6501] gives 0.13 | 14.6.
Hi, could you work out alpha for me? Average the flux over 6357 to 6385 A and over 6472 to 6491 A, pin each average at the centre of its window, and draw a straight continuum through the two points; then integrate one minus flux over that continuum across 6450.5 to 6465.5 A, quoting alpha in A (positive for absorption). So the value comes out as 0.5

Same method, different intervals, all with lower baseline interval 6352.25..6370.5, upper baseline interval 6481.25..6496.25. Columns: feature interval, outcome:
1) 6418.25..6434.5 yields 0.00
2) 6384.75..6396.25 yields -0.07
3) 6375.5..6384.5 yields -0.20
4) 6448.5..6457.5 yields 0.10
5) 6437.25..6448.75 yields 0.13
